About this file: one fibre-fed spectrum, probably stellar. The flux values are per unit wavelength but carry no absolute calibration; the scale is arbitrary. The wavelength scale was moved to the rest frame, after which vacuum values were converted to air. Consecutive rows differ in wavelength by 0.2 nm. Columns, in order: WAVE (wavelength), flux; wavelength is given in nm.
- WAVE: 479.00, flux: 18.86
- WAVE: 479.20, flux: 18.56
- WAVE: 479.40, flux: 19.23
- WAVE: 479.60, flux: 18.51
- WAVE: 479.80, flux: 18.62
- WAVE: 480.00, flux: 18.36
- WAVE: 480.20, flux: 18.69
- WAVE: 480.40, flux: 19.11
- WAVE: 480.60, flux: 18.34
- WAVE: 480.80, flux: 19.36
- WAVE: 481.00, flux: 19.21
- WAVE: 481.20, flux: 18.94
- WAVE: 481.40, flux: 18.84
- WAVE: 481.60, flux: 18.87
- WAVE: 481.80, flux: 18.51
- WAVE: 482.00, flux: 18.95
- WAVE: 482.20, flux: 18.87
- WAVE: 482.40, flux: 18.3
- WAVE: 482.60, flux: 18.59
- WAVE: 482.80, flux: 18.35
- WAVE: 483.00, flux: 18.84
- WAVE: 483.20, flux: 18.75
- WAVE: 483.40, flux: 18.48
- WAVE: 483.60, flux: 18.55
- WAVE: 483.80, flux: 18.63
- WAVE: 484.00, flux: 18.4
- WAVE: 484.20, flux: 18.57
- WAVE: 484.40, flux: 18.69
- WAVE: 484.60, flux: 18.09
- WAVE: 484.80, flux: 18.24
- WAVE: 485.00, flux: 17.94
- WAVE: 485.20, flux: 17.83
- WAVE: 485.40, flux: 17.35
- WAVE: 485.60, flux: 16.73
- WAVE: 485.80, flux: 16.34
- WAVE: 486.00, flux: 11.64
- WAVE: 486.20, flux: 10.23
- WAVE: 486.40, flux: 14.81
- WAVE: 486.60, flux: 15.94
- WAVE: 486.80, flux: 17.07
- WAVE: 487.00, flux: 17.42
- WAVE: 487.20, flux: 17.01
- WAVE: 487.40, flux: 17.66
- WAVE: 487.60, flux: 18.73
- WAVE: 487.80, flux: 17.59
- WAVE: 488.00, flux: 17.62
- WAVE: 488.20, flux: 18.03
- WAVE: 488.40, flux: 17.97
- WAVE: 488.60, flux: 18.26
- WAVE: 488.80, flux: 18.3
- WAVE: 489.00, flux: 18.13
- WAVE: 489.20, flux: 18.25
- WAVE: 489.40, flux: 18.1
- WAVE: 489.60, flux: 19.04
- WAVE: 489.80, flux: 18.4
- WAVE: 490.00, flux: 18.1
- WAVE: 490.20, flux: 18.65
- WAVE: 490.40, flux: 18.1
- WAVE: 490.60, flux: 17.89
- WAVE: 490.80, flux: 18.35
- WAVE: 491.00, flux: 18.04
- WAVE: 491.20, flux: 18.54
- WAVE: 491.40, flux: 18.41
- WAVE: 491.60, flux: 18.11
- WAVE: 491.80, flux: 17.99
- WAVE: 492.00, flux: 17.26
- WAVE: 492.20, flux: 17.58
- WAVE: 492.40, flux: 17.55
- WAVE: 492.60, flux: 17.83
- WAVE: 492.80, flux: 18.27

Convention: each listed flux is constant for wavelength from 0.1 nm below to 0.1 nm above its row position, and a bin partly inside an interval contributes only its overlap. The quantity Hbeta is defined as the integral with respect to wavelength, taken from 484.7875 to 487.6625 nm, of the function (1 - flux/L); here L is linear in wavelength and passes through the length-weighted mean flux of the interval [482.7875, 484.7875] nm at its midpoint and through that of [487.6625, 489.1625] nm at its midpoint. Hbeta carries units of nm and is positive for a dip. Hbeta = 0.32 nm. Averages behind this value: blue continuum 18.5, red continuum 18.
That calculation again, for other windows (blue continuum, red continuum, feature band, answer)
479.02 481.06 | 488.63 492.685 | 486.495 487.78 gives 0.07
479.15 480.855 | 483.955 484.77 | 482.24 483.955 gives 0.00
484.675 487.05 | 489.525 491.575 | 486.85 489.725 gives -0.14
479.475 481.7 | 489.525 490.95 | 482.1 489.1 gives 0.41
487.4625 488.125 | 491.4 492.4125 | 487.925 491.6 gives -0.07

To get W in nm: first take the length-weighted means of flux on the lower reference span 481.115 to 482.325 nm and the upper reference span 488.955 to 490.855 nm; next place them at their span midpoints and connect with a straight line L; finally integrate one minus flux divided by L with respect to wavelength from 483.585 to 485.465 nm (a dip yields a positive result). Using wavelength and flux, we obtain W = 0.04 nm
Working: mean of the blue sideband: 18.8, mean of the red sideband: 18.3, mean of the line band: 18.2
